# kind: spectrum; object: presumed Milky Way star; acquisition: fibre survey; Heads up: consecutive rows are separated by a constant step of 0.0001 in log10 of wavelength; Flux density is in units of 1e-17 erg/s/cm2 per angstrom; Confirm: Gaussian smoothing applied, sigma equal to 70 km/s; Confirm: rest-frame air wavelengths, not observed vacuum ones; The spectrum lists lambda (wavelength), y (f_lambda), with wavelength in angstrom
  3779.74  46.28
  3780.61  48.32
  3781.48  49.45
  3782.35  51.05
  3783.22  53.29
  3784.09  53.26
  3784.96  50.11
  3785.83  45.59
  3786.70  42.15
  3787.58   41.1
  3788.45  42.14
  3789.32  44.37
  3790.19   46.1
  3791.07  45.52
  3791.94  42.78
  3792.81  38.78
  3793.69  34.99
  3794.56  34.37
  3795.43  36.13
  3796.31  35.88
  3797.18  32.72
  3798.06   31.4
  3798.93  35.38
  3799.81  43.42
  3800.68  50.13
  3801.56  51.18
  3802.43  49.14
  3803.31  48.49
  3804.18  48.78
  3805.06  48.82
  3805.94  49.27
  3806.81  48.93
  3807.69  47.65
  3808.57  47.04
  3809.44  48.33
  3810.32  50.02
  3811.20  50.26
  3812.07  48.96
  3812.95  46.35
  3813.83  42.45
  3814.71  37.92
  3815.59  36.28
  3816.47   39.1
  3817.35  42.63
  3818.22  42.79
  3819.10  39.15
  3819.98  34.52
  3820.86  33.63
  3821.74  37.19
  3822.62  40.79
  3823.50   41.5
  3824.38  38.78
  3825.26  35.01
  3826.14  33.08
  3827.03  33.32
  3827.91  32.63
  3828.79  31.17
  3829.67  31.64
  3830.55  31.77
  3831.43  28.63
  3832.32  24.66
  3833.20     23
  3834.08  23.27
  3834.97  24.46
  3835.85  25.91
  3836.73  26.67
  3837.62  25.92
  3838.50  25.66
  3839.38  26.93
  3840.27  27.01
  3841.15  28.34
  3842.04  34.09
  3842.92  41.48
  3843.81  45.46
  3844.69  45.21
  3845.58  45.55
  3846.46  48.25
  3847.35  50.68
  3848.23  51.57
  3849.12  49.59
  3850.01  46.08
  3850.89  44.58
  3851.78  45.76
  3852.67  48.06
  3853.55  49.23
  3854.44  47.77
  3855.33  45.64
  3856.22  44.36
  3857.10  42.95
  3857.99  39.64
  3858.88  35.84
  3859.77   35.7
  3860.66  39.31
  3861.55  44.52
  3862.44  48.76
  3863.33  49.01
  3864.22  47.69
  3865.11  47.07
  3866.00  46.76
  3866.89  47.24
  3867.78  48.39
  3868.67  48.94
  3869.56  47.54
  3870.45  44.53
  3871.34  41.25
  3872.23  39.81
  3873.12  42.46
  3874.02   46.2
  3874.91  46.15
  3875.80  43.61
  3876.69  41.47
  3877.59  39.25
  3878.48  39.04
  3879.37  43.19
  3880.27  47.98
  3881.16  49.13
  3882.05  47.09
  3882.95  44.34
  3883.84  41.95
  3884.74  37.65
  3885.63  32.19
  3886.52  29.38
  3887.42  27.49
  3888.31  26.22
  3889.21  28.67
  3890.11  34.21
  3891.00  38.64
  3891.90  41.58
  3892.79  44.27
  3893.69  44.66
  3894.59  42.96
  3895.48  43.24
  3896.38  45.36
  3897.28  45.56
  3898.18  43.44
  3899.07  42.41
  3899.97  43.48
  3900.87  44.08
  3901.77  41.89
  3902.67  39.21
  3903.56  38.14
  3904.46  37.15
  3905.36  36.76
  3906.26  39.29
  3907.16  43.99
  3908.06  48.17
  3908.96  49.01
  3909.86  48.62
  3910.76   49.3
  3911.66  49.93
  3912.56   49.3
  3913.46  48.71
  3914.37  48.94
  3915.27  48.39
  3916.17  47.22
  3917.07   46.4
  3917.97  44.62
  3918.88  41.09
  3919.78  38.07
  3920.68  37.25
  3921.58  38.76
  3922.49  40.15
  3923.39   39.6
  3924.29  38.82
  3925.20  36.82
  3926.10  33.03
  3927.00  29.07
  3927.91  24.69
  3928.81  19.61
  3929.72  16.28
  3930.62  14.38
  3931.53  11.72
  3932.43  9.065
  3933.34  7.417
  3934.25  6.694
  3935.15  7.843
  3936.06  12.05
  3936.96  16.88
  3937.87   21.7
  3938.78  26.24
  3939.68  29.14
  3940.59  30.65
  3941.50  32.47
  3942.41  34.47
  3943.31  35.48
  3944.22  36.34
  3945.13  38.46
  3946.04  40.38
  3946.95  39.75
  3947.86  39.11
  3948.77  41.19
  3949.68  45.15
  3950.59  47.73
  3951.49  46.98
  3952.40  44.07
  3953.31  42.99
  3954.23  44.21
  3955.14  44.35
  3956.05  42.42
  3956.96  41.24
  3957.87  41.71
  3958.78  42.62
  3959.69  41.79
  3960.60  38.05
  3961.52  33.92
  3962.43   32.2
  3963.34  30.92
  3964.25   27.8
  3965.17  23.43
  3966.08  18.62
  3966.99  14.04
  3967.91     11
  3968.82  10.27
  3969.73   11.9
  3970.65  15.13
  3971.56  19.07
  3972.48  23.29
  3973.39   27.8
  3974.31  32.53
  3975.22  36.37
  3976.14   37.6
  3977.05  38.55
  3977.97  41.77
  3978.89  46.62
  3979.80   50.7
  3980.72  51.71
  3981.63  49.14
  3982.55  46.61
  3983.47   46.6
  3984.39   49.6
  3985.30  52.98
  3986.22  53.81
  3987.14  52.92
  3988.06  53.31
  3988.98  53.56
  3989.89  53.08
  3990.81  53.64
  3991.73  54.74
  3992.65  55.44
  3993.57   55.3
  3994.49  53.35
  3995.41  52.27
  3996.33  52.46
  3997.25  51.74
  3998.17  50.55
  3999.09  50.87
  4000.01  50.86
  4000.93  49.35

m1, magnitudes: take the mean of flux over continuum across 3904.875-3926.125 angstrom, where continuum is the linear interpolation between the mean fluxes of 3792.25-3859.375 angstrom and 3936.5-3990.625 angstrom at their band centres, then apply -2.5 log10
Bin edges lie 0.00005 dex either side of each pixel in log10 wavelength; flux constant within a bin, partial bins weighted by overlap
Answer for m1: -0.15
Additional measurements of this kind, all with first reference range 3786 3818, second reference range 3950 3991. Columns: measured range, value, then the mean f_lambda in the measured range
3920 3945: 0.461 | 25.7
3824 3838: 0.402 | 29.3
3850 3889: -0.041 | 42.9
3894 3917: -0.115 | 44.6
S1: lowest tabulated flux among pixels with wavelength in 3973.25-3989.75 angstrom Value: 27.8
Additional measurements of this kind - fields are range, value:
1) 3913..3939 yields 6.694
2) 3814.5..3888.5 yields 23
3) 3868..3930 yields 16.28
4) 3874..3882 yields 39.04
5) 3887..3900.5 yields 26.22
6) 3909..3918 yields 44.62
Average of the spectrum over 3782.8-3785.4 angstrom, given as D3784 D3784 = 52.3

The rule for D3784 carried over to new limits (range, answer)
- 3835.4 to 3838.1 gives 26.2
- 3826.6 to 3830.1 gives 32.2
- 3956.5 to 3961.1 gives 41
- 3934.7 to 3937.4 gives 12.3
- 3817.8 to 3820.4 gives 38.8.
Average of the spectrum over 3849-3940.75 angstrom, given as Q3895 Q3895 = 38.8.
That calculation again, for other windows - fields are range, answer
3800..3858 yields 40.1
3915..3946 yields 29.2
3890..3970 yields 35.4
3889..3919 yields 43.6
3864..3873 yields 45.8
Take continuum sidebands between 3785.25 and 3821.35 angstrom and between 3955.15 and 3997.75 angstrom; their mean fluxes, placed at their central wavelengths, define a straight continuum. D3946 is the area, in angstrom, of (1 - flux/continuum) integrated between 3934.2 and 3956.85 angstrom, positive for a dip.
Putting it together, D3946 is 3.25 angstrom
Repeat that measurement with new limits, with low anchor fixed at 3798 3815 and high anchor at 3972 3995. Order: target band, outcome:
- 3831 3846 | 5.1 angstrom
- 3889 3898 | 1.0 angstrom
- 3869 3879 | 0.8 angstrom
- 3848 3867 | 0.6 angstrom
